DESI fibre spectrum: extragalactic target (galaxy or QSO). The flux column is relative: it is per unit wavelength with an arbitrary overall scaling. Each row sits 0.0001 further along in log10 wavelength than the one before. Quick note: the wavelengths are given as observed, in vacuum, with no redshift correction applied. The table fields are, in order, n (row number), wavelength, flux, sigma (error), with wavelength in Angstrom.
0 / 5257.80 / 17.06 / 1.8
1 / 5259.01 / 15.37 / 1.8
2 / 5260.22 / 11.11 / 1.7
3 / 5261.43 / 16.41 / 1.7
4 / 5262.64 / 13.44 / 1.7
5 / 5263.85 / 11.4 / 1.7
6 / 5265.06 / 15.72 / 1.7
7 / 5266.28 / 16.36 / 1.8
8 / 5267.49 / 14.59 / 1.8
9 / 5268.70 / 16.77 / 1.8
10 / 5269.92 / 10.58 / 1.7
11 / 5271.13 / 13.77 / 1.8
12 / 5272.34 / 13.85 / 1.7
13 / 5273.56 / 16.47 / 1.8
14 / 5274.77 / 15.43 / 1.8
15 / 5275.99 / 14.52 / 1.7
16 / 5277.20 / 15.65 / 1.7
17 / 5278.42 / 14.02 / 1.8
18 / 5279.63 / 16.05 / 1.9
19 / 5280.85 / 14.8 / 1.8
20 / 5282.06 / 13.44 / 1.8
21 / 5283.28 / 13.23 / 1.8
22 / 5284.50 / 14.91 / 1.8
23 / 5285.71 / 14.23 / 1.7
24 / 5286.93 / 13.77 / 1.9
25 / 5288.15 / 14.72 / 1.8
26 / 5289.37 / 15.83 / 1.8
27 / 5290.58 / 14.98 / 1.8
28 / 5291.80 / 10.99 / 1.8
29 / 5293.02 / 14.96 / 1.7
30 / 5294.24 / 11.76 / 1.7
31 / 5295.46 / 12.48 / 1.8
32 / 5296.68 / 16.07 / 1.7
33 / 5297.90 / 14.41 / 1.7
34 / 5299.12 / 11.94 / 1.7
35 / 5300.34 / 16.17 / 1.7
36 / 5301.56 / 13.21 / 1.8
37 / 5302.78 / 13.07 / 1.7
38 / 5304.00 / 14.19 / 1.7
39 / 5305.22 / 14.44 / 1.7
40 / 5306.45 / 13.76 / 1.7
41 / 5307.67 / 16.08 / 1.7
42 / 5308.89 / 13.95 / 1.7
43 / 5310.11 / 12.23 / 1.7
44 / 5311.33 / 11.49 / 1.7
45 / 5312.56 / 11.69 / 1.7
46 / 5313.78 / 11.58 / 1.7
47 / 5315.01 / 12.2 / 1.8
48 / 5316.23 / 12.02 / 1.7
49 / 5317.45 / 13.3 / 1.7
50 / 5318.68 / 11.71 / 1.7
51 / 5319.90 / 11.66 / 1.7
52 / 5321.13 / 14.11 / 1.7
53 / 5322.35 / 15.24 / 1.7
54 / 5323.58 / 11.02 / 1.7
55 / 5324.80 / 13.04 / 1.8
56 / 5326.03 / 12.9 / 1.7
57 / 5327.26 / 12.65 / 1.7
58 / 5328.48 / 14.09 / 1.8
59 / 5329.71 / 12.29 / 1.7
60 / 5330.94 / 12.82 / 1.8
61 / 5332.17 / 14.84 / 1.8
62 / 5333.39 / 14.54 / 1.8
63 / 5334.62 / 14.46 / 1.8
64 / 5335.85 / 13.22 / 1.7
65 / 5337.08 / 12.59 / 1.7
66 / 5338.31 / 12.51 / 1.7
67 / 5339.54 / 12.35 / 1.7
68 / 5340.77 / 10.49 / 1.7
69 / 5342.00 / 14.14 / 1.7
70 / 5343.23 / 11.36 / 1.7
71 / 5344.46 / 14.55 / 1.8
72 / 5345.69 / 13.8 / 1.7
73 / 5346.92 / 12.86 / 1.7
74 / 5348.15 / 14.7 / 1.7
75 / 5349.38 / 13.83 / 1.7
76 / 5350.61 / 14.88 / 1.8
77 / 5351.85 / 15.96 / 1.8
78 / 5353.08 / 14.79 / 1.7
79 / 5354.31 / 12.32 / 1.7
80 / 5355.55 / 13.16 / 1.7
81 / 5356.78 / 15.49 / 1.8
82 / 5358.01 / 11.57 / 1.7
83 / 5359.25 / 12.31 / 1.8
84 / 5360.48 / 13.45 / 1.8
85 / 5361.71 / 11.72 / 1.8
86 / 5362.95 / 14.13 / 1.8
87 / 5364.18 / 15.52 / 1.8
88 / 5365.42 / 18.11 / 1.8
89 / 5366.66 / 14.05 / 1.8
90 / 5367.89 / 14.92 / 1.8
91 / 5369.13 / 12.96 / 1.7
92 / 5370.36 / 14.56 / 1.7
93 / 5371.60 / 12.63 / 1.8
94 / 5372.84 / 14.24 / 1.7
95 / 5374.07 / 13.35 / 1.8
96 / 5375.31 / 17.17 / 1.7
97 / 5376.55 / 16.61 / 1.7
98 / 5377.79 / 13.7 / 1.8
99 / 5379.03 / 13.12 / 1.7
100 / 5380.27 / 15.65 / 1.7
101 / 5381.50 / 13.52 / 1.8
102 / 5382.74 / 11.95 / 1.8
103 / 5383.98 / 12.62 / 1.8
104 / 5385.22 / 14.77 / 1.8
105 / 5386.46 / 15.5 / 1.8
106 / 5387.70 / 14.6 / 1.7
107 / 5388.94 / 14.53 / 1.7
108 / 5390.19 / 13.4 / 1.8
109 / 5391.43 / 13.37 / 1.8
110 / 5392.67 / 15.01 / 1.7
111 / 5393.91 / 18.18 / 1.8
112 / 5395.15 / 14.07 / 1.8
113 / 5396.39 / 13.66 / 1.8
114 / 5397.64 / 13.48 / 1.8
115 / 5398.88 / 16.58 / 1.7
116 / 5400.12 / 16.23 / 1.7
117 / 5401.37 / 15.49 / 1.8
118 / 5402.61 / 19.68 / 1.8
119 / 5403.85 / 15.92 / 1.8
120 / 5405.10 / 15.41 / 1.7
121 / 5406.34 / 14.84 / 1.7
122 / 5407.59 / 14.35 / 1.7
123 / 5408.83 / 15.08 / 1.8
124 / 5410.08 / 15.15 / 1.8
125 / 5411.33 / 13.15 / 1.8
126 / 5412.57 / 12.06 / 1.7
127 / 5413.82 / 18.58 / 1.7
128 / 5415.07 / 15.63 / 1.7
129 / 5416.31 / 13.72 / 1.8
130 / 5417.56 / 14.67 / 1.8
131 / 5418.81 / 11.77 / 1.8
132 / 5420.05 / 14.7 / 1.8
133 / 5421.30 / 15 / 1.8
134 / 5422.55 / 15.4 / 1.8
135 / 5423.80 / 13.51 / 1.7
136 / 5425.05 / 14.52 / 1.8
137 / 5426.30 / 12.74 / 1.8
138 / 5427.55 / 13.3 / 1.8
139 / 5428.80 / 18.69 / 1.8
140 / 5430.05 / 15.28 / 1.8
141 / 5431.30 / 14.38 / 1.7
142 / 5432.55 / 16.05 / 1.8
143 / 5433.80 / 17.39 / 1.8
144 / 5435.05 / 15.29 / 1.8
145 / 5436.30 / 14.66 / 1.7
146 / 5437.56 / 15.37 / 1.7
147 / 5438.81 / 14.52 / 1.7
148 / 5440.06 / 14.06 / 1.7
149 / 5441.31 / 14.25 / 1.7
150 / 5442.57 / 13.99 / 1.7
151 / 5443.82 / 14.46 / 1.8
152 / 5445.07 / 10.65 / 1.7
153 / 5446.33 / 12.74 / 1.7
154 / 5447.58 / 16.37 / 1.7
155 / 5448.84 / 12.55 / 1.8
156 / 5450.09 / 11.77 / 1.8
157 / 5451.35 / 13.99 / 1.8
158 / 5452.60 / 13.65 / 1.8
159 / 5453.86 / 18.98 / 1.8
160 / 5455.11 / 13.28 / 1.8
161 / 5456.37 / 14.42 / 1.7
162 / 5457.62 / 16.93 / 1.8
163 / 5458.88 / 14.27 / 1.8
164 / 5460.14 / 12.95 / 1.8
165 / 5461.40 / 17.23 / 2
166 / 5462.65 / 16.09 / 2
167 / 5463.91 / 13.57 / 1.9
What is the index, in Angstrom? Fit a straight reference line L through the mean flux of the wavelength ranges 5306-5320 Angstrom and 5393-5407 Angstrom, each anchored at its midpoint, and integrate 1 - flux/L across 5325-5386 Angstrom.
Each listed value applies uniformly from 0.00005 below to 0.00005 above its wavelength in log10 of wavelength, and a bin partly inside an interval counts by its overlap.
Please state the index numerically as 1.75 Angstrom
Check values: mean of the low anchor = 12.7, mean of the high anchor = 15.8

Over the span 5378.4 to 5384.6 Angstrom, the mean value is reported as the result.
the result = 13.4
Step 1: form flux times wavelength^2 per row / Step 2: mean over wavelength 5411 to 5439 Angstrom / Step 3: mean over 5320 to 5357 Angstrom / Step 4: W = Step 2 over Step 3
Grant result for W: 1.14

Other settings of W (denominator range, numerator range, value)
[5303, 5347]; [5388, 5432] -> 1.18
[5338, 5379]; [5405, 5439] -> 1.09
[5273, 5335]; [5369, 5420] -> 1.11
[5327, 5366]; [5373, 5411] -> 1.11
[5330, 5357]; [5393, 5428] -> 1.12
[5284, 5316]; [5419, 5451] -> 1.11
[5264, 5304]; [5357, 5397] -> 1.03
